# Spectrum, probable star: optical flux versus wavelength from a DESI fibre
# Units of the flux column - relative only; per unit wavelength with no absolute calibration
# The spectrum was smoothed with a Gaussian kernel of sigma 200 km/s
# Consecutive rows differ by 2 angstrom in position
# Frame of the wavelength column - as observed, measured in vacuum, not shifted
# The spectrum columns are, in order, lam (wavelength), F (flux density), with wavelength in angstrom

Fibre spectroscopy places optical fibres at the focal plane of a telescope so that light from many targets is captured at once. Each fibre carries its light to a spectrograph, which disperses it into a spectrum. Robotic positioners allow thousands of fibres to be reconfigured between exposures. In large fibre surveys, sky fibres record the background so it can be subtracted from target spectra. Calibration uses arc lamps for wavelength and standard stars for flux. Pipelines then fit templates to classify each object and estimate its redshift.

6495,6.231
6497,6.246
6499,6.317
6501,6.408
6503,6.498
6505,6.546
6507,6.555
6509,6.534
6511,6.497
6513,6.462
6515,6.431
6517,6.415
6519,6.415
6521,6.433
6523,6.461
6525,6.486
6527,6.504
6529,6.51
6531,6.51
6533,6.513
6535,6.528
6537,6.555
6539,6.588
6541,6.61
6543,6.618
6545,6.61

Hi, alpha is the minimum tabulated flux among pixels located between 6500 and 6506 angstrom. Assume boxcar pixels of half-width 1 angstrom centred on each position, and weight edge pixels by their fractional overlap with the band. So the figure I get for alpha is 6.408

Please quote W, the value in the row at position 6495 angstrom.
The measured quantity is 6.231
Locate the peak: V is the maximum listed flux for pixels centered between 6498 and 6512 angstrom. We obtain 6.555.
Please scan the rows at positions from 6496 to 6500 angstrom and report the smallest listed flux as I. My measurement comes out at 6.246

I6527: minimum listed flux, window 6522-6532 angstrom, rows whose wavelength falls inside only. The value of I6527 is 6.461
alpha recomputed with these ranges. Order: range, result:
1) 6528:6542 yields 6.51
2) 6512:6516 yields 6.431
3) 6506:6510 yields 6.534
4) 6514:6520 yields 6.415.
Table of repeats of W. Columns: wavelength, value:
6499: 6.317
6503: 6.498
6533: 6.513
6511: 6.497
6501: 6.408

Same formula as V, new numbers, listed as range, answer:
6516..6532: 6.51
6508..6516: 6.534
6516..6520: 6.415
